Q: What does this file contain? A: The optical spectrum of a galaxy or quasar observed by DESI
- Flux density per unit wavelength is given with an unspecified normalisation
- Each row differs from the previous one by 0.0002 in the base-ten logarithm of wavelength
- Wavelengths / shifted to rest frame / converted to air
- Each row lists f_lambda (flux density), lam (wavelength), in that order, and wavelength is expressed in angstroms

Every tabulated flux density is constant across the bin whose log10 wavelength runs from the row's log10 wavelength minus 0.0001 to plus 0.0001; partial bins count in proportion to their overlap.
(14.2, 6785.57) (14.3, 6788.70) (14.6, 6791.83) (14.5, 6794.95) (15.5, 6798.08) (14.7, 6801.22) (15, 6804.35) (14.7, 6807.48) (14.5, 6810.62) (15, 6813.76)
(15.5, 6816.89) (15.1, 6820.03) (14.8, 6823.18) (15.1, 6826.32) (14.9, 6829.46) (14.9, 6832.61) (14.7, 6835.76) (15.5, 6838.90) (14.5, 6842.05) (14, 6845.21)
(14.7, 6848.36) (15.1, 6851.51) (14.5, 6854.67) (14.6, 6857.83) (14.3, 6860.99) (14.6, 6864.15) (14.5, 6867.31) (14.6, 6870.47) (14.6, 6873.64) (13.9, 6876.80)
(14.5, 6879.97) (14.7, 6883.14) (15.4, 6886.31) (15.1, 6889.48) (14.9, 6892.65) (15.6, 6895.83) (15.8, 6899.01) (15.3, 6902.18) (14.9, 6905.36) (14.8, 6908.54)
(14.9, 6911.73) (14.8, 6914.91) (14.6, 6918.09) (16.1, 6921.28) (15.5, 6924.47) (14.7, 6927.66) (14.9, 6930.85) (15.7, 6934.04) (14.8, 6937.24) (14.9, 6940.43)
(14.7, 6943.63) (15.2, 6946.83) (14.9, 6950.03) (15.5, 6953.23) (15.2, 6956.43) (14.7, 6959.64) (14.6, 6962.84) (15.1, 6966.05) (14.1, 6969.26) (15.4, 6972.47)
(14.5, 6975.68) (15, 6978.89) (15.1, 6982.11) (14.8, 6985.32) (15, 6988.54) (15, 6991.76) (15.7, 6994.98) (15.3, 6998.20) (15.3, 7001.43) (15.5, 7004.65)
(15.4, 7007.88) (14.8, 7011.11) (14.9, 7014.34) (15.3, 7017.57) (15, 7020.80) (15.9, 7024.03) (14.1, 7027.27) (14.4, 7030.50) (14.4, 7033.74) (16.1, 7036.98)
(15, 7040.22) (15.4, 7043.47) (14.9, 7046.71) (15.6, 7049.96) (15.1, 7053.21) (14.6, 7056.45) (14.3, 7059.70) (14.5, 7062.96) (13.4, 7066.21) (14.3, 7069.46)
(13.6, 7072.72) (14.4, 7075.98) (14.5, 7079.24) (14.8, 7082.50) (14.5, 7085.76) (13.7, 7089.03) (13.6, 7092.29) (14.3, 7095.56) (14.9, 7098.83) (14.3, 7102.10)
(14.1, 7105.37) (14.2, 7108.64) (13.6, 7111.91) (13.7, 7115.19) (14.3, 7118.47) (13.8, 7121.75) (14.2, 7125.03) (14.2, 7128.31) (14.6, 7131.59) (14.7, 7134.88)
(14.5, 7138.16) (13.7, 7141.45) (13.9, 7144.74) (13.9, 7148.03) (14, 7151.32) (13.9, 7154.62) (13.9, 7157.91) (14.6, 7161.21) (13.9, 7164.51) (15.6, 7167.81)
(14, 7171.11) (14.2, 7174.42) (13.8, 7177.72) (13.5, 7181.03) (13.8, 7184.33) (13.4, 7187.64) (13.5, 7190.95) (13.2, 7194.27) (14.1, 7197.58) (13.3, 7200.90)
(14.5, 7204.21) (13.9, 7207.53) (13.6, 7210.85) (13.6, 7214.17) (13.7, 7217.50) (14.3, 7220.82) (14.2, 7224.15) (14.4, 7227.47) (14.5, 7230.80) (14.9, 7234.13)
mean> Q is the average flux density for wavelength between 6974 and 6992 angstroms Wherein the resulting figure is 14.9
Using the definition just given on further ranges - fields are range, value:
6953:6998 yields 15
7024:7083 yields 14.7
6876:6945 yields 15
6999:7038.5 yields 15.1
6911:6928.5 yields 15.1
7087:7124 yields 14.1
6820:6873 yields 14.7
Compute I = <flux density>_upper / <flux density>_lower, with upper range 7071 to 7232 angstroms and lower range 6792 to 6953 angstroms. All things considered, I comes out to 0.94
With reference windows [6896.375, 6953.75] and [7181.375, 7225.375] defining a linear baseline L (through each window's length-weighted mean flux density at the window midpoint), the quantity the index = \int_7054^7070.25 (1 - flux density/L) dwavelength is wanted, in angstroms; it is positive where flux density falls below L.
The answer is 0.2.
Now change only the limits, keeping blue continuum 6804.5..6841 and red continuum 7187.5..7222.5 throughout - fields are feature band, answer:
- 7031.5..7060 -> -1.6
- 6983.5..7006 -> -1.3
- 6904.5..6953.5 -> -1.4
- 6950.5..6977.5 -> -0.7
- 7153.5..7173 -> -0.6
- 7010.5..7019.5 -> -0.4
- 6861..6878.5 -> 0.5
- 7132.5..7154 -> -0.3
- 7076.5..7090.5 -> -0.2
